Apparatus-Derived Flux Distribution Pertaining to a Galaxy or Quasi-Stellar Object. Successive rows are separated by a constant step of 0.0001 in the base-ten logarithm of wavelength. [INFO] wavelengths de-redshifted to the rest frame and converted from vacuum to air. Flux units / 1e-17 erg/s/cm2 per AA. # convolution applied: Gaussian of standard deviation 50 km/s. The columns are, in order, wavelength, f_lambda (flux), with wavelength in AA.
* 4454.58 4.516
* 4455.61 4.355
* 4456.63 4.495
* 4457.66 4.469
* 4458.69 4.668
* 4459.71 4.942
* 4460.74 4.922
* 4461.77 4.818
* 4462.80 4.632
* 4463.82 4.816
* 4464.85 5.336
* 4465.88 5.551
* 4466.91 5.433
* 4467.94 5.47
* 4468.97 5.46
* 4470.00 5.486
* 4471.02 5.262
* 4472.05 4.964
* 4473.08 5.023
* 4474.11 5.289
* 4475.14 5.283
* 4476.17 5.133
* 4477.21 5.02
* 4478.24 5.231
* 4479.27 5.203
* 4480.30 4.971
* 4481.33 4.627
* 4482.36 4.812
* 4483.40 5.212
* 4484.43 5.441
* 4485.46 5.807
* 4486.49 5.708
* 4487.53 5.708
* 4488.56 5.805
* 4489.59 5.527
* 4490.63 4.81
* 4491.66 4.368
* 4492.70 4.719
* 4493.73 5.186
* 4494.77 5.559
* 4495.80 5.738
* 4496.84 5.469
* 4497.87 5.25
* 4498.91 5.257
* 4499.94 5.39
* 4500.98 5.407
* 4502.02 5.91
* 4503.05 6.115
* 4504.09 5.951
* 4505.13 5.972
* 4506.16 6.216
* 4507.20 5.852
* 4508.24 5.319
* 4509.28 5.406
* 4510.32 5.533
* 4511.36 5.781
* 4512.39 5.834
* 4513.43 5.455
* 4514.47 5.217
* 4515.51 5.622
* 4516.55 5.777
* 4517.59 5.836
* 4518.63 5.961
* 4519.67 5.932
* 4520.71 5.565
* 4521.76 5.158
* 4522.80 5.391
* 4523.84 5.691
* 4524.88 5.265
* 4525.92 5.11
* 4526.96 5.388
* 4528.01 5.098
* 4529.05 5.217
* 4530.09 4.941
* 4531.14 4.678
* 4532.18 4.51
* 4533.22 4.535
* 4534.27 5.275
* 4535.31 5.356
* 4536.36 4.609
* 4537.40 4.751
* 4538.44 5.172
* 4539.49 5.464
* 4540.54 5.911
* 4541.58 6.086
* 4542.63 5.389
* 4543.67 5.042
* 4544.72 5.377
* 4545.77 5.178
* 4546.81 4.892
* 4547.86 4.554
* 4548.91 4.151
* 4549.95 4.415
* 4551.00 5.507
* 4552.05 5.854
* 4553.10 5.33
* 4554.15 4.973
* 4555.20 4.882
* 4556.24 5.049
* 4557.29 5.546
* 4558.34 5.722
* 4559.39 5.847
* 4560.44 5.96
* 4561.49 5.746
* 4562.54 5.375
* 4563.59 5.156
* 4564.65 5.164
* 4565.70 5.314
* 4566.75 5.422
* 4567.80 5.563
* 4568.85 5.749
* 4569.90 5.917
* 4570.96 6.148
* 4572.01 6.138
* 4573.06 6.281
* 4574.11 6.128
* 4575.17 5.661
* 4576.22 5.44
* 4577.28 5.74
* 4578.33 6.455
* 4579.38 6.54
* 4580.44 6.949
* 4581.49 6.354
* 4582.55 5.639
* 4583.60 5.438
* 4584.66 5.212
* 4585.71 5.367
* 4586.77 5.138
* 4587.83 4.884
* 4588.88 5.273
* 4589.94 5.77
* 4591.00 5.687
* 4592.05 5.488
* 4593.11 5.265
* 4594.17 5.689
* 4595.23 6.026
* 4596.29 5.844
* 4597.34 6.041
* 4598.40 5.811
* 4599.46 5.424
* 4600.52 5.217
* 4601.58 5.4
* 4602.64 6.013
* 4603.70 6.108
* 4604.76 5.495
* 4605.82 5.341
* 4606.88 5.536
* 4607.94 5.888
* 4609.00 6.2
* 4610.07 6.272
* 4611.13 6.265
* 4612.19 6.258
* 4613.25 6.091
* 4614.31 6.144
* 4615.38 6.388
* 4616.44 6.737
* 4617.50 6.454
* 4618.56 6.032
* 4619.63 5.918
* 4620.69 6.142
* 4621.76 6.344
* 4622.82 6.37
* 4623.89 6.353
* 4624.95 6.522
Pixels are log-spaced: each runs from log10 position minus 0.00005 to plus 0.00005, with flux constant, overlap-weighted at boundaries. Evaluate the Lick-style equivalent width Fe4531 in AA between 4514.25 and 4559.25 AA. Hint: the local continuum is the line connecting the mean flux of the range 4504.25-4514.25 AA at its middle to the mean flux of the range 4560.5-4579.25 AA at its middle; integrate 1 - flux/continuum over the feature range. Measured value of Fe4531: 3.8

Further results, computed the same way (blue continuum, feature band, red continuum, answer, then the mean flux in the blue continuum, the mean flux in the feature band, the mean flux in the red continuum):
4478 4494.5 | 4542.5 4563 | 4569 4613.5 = 1.27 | 5.2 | 5.24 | 5.8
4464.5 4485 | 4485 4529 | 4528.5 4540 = -3.90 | 5.21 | 5.52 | 4.96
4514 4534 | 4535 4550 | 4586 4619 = 0.88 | 5.31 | 5.11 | 5.81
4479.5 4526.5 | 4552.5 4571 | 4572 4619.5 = 0.78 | 5.48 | 5.48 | 5.85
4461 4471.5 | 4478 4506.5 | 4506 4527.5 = 0.00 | 5.22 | 5.4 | 5.57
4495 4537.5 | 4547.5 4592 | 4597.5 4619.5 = 1.38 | 5.44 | 5.56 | 5.95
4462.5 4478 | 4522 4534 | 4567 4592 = 0.96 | 5.22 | 5.08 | 5.79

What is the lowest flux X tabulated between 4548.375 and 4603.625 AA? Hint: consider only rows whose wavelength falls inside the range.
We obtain 4.151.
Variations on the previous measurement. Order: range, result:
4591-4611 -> 5.217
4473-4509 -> 4.368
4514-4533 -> 4.51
